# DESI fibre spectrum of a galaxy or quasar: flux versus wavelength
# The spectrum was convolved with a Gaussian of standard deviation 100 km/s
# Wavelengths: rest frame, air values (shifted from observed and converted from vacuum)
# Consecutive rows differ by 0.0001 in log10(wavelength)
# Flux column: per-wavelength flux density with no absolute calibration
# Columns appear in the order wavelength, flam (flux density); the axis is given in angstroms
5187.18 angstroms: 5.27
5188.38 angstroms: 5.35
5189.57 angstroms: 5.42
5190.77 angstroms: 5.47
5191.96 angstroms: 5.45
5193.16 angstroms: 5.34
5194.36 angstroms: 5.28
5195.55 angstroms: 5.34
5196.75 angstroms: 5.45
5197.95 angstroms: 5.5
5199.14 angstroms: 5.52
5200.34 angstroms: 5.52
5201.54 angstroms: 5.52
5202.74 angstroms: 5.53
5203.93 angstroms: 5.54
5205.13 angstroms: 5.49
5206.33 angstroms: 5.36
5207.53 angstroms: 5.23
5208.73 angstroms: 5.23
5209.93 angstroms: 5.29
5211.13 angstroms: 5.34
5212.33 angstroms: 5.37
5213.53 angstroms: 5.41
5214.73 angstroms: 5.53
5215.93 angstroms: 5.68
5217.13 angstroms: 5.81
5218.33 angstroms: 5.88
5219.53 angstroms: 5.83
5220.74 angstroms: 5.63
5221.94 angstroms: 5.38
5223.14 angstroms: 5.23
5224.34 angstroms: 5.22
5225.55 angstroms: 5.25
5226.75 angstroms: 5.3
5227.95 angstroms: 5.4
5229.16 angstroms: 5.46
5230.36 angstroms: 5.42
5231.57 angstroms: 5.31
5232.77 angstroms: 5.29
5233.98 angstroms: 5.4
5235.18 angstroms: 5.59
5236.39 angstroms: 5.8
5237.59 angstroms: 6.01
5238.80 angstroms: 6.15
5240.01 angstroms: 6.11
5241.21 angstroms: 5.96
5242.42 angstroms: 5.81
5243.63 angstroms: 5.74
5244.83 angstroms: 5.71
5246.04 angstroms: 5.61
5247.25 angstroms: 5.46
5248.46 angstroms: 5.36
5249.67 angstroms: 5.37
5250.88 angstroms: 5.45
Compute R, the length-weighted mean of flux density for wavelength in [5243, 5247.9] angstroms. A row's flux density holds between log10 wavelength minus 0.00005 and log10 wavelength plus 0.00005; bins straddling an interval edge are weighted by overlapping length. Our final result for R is 5.63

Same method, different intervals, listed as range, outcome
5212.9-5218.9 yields 5.66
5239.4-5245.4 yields 5.87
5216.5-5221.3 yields 5.78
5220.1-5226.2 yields 5.34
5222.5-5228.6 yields 5.28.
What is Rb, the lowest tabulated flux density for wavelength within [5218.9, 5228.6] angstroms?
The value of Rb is 5.22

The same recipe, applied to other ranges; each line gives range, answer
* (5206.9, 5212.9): 5.23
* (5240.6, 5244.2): 5.74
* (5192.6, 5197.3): 5.28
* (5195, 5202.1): 5.34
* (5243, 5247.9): 5.46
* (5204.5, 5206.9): 5.36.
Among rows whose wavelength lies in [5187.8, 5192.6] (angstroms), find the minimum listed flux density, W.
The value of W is 5.35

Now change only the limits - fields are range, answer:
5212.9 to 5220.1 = 5.41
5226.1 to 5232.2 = 5.3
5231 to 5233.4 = 5.29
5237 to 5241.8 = 5.96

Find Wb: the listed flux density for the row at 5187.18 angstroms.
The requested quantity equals 5.27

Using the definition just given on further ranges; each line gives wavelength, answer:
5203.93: 5.54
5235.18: 5.59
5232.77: 5.29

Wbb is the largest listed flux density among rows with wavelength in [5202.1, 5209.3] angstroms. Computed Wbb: 5.54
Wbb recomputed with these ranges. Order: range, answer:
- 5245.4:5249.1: 5.61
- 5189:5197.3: 5.47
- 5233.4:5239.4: 6.15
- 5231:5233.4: 5.31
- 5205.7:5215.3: 5.53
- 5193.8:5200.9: 5.52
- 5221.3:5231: 5.46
